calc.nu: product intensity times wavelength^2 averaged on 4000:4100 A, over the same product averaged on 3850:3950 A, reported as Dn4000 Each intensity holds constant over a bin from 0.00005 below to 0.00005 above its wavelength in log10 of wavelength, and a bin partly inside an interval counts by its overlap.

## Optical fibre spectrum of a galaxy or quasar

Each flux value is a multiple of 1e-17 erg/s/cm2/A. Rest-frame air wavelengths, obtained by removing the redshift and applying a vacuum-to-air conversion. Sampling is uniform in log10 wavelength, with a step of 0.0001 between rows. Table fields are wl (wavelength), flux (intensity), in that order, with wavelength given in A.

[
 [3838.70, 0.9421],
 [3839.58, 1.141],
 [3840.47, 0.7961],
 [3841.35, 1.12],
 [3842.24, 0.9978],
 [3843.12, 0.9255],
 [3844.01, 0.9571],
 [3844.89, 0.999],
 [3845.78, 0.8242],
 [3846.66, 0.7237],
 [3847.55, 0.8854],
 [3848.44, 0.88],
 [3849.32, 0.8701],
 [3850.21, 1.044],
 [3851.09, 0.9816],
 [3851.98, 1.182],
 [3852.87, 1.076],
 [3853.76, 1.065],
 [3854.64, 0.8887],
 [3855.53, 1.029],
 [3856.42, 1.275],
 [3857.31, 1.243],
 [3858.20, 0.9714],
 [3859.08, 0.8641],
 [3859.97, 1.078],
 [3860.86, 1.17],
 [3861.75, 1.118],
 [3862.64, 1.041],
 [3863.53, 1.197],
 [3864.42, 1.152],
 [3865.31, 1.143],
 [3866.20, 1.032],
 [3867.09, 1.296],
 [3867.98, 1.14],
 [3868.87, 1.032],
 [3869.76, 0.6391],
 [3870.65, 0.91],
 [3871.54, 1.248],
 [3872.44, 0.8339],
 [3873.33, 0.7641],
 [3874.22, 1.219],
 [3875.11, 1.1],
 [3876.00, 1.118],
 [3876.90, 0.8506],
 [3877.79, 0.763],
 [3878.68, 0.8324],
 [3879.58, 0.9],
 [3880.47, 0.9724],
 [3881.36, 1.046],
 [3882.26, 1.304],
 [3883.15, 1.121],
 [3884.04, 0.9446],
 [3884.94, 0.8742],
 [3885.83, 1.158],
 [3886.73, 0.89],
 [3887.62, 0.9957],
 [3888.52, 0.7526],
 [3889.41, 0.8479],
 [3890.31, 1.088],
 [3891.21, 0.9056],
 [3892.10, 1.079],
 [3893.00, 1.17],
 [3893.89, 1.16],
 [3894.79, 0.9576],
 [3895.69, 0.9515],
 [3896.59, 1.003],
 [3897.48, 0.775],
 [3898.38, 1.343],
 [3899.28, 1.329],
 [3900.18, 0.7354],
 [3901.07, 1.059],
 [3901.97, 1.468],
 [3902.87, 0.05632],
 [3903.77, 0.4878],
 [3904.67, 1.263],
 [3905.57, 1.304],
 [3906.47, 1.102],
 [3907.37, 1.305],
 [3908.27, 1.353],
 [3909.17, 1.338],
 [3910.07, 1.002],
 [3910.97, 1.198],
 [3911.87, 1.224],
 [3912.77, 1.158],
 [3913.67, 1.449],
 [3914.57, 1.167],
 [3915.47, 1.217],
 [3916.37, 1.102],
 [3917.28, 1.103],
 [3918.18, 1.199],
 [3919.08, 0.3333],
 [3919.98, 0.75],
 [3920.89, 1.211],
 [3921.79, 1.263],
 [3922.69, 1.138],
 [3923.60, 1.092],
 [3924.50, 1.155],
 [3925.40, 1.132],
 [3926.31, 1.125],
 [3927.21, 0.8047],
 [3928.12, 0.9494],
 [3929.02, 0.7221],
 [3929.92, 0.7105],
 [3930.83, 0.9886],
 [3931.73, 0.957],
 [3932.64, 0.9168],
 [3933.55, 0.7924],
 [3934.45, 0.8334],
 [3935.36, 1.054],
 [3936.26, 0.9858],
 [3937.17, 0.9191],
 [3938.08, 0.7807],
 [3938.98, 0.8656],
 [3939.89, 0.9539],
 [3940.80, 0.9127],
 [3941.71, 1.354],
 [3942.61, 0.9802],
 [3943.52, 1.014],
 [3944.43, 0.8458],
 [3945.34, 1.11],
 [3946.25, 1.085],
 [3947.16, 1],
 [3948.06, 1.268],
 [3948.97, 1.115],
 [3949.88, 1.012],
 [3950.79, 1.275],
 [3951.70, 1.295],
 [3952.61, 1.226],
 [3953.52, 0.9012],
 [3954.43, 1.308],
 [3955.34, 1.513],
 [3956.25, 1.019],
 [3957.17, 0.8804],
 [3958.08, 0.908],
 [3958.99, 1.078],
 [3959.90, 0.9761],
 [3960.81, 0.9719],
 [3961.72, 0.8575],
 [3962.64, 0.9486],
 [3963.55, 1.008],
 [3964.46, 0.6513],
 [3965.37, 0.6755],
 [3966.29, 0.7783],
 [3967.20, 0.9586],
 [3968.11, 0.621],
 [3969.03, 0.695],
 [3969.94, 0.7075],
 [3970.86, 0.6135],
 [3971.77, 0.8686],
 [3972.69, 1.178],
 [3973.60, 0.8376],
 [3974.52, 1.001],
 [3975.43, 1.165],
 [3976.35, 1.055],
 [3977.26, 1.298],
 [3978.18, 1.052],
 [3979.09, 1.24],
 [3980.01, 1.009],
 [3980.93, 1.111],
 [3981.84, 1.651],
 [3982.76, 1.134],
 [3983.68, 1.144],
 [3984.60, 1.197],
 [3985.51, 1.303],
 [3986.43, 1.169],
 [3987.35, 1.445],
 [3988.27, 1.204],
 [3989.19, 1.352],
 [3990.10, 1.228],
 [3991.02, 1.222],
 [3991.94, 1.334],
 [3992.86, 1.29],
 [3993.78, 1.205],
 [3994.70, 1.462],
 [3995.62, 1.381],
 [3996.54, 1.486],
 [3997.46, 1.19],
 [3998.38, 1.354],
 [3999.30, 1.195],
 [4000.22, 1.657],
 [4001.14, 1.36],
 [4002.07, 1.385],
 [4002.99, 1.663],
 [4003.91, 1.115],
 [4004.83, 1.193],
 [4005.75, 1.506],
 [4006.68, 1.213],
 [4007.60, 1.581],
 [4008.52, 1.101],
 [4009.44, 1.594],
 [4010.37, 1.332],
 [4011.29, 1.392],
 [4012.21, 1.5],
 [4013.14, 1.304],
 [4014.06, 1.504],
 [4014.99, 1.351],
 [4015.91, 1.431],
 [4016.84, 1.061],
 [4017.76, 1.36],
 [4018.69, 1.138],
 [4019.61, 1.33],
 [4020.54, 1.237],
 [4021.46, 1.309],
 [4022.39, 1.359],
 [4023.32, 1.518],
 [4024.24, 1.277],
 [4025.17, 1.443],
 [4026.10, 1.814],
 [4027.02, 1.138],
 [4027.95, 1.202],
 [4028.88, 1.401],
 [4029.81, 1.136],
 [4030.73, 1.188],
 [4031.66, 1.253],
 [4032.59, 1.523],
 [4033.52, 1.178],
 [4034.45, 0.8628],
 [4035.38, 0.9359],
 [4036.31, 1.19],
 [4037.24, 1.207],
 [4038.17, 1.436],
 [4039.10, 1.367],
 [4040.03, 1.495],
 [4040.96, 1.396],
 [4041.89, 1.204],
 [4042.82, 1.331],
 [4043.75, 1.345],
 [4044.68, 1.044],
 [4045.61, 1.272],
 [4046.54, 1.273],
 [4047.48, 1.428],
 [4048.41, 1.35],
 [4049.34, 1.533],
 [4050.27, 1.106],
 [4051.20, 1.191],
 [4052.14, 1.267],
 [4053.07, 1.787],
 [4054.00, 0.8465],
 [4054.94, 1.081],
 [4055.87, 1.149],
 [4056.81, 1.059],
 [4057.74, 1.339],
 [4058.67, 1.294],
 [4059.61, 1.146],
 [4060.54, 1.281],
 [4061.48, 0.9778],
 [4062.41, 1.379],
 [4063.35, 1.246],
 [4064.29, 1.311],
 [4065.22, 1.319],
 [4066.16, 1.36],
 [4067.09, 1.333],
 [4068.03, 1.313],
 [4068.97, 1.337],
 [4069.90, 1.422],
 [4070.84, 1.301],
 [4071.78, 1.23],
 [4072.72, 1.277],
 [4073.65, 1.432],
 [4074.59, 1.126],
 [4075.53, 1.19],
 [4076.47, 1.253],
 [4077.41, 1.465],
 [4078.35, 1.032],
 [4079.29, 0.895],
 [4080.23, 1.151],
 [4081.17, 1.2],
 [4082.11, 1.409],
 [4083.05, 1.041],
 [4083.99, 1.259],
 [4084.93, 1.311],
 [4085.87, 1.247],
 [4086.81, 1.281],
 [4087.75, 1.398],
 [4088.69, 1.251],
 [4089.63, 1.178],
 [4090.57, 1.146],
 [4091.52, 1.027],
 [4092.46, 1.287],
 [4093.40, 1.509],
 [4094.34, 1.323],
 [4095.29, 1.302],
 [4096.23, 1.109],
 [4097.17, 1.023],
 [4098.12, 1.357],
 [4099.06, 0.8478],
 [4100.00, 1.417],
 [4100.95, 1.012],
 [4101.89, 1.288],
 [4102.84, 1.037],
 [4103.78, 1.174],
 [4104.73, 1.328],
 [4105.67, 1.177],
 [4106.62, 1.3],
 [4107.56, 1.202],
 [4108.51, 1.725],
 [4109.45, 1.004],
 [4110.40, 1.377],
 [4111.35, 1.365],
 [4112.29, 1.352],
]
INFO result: 1.3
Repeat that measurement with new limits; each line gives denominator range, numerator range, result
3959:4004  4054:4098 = 1.14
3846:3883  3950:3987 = 1.07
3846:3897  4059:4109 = 1.37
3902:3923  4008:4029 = 1.32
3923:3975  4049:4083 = 1.37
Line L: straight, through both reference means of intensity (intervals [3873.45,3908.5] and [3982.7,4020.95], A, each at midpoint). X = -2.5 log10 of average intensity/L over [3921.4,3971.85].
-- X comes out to 0.19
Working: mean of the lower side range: 1.01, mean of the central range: 0.975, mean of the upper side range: 1.33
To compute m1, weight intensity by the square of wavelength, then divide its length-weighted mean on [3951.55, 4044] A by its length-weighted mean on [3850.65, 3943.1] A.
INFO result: 1.2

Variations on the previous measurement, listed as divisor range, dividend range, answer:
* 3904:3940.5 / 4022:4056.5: 1.30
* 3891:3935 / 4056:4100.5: 1.30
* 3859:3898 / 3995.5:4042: 1.41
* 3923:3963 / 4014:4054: 1.34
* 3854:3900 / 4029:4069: 1.33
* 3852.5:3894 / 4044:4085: 1.34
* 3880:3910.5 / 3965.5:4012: 1.22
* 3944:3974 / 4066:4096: 1.37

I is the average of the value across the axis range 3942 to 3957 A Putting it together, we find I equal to 1.12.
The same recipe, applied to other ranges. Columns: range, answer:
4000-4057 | 1.31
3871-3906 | 0.991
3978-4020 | 1.32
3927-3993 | 1.03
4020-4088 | 1.27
